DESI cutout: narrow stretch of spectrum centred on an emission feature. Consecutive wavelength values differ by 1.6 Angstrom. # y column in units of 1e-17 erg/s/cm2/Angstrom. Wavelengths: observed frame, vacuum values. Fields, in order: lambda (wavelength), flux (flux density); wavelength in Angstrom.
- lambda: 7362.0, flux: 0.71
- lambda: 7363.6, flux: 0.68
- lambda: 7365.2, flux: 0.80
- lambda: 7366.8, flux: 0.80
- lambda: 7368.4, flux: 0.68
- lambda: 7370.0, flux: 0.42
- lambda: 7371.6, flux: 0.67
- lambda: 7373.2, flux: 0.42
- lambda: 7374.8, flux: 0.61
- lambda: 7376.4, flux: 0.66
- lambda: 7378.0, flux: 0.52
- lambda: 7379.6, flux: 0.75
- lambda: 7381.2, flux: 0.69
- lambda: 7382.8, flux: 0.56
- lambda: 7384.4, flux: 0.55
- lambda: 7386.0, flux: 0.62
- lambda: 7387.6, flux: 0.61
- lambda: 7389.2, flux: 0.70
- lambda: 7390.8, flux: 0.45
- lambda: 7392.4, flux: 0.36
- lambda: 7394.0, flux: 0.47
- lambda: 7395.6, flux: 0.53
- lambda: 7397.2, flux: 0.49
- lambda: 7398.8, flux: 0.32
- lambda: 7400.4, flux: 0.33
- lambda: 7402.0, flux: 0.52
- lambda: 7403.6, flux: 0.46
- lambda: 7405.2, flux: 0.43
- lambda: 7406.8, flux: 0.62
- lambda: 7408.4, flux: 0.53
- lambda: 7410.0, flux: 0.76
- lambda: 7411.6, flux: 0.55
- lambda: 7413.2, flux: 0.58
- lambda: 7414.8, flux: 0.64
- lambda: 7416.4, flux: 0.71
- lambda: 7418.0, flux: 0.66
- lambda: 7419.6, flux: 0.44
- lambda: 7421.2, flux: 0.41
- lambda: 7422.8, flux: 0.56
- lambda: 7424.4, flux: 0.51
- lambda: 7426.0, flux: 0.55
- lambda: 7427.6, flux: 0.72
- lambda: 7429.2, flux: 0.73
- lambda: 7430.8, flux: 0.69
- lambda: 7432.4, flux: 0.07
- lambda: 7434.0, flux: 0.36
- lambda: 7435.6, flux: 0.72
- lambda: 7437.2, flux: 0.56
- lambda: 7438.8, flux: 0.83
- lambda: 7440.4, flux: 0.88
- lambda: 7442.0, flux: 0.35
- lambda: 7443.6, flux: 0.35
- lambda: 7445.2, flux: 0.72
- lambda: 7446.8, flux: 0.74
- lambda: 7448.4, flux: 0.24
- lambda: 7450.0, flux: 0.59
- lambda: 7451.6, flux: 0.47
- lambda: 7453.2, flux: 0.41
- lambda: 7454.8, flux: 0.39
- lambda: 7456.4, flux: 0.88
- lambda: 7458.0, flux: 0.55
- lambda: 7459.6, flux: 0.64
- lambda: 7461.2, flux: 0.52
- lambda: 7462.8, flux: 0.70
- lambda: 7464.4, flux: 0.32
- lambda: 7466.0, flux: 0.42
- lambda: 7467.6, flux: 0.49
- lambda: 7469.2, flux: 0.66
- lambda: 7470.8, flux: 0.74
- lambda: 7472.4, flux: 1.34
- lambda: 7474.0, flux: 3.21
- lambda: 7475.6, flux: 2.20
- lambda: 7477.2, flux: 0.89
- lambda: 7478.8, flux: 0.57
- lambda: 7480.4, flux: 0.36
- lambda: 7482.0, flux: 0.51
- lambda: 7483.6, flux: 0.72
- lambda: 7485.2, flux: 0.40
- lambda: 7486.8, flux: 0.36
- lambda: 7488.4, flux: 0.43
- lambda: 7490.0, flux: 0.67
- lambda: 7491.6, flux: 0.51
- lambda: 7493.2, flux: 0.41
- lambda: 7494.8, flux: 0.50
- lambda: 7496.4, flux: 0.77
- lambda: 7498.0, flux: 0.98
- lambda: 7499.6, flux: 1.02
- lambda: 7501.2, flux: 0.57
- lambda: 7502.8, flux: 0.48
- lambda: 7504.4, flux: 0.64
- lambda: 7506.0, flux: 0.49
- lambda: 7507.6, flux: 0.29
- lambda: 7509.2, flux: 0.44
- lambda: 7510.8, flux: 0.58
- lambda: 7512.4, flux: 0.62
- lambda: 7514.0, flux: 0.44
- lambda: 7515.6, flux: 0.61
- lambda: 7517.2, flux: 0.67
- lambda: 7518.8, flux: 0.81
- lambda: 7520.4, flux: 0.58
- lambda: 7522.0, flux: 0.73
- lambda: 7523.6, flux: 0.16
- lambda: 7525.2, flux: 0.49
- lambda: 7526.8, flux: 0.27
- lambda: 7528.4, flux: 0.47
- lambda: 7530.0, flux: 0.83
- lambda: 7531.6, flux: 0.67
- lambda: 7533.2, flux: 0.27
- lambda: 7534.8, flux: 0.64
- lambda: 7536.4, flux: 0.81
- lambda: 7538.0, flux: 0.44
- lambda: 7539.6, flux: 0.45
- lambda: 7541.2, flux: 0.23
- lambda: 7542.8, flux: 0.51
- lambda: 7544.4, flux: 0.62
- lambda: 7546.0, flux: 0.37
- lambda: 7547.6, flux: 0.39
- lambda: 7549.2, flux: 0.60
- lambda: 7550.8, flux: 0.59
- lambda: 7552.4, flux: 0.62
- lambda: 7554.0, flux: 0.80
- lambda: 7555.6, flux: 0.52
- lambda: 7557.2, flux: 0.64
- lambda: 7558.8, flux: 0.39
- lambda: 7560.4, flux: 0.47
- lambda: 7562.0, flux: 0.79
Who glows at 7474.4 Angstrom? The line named Halpha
